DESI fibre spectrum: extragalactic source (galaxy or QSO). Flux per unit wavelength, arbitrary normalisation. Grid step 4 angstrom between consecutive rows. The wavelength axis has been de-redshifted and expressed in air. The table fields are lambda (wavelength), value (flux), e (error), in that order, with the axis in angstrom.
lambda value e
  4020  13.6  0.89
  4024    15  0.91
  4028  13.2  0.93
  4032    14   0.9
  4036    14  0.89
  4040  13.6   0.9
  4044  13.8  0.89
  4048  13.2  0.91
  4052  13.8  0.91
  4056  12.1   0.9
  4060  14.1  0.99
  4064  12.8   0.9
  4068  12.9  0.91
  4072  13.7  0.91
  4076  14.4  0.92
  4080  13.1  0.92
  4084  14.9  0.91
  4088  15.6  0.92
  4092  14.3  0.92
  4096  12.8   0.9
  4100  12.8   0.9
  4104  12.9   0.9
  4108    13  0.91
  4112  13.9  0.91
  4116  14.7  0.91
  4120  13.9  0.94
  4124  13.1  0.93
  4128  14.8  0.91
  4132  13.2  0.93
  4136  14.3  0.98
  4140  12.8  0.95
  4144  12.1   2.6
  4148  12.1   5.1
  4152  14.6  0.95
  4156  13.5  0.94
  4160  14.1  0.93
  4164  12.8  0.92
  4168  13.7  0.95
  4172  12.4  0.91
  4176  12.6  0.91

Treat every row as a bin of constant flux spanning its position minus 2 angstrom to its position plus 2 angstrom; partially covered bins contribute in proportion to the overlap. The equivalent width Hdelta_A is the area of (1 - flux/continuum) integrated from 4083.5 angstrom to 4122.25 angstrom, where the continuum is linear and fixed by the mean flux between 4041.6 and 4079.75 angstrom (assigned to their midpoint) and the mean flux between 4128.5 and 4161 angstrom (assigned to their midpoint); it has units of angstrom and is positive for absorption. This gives -1.3 angstrom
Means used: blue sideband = 13.4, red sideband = 13.4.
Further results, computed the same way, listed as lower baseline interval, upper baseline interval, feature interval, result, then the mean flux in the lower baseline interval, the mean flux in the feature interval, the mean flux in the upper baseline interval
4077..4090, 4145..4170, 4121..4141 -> 0.2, 14.5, 13.7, 13.4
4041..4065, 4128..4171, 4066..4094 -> -1.6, 13.3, 14.1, 13.4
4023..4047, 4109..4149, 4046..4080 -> 1.0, 13.9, 13.4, 13.5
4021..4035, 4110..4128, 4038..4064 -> 1.2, 14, 13.4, 14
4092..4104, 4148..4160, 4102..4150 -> 0.0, 13.1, 13.4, 13.7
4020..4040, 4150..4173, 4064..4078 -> 0.3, 14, 13.5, 13.6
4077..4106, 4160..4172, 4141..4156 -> 0.4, 13.8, 13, 13.2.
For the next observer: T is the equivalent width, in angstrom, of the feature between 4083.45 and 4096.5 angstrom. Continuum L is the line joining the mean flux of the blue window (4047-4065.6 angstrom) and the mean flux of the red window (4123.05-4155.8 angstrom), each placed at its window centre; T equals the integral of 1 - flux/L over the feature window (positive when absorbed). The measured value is -1.22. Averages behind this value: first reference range 13.2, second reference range 13.4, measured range 14.5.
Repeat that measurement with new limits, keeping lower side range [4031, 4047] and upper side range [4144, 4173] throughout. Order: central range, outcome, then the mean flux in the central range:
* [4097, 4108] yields 0.52 angstrom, 12.9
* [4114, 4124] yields -0.46 angstrom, 14.1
